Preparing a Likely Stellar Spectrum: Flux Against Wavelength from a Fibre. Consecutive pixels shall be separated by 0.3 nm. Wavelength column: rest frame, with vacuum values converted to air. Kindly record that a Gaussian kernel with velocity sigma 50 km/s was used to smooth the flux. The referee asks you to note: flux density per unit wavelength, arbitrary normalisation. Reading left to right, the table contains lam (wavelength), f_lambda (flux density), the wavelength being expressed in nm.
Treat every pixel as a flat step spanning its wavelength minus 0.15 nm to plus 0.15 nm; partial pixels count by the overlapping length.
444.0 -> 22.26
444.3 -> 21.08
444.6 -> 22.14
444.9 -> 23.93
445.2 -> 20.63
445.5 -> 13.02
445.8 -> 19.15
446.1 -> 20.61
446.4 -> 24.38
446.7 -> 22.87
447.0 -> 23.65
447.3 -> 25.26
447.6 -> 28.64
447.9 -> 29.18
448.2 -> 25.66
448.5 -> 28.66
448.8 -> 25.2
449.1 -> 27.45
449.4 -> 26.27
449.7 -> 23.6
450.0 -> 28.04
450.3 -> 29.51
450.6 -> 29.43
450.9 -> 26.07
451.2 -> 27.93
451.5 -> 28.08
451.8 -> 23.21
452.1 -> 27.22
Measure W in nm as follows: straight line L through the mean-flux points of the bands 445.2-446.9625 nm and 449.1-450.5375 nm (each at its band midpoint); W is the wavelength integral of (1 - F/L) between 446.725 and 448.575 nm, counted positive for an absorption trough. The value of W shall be -0.27 nm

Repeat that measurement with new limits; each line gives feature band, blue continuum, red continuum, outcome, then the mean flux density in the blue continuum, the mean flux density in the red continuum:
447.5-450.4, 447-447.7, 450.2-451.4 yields -0.010 nm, 26.1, 28.2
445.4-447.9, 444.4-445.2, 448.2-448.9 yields 0.194 nm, 22.5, 26.8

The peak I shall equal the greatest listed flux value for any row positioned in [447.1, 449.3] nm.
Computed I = 29.18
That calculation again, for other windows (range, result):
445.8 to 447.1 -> 24.38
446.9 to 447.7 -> 28.64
